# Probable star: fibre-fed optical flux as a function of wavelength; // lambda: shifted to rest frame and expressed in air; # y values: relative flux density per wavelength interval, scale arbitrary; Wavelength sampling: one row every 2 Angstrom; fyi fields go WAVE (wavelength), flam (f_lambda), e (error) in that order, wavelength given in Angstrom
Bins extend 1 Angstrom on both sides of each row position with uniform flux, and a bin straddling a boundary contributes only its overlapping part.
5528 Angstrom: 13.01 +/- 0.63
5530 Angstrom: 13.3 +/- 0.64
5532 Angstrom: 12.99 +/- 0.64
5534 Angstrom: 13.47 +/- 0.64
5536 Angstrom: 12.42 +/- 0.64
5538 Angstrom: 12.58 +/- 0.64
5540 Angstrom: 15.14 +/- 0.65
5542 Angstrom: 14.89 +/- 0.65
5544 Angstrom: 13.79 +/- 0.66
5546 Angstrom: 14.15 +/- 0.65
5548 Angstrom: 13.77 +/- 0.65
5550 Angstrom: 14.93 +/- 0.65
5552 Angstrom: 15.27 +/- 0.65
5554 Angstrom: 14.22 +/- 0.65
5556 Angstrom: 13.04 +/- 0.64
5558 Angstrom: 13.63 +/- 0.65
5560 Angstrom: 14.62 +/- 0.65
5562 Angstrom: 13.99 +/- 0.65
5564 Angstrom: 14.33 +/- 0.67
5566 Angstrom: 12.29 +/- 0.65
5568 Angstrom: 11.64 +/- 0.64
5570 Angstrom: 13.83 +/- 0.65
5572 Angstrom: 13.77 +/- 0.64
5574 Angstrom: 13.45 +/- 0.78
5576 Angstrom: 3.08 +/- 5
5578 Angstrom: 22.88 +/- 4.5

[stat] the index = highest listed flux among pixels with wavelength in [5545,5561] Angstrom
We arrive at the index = 15.27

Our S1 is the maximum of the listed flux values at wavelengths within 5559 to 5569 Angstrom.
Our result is 14.62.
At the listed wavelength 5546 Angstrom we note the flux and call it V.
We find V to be 14.15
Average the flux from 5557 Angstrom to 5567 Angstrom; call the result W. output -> 13.8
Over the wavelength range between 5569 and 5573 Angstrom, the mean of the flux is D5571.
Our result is 13.8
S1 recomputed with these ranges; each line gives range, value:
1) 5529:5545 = 15.14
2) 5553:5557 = 14.22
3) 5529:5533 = 13.3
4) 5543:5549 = 14.15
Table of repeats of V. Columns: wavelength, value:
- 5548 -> 13.77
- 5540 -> 15.14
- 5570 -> 13.83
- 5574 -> 13.45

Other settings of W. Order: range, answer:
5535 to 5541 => 13.4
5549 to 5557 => 14.4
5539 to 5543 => 15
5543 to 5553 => 14.4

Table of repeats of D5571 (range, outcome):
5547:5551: 14.3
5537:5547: 14.1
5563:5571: 13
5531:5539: 12.9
